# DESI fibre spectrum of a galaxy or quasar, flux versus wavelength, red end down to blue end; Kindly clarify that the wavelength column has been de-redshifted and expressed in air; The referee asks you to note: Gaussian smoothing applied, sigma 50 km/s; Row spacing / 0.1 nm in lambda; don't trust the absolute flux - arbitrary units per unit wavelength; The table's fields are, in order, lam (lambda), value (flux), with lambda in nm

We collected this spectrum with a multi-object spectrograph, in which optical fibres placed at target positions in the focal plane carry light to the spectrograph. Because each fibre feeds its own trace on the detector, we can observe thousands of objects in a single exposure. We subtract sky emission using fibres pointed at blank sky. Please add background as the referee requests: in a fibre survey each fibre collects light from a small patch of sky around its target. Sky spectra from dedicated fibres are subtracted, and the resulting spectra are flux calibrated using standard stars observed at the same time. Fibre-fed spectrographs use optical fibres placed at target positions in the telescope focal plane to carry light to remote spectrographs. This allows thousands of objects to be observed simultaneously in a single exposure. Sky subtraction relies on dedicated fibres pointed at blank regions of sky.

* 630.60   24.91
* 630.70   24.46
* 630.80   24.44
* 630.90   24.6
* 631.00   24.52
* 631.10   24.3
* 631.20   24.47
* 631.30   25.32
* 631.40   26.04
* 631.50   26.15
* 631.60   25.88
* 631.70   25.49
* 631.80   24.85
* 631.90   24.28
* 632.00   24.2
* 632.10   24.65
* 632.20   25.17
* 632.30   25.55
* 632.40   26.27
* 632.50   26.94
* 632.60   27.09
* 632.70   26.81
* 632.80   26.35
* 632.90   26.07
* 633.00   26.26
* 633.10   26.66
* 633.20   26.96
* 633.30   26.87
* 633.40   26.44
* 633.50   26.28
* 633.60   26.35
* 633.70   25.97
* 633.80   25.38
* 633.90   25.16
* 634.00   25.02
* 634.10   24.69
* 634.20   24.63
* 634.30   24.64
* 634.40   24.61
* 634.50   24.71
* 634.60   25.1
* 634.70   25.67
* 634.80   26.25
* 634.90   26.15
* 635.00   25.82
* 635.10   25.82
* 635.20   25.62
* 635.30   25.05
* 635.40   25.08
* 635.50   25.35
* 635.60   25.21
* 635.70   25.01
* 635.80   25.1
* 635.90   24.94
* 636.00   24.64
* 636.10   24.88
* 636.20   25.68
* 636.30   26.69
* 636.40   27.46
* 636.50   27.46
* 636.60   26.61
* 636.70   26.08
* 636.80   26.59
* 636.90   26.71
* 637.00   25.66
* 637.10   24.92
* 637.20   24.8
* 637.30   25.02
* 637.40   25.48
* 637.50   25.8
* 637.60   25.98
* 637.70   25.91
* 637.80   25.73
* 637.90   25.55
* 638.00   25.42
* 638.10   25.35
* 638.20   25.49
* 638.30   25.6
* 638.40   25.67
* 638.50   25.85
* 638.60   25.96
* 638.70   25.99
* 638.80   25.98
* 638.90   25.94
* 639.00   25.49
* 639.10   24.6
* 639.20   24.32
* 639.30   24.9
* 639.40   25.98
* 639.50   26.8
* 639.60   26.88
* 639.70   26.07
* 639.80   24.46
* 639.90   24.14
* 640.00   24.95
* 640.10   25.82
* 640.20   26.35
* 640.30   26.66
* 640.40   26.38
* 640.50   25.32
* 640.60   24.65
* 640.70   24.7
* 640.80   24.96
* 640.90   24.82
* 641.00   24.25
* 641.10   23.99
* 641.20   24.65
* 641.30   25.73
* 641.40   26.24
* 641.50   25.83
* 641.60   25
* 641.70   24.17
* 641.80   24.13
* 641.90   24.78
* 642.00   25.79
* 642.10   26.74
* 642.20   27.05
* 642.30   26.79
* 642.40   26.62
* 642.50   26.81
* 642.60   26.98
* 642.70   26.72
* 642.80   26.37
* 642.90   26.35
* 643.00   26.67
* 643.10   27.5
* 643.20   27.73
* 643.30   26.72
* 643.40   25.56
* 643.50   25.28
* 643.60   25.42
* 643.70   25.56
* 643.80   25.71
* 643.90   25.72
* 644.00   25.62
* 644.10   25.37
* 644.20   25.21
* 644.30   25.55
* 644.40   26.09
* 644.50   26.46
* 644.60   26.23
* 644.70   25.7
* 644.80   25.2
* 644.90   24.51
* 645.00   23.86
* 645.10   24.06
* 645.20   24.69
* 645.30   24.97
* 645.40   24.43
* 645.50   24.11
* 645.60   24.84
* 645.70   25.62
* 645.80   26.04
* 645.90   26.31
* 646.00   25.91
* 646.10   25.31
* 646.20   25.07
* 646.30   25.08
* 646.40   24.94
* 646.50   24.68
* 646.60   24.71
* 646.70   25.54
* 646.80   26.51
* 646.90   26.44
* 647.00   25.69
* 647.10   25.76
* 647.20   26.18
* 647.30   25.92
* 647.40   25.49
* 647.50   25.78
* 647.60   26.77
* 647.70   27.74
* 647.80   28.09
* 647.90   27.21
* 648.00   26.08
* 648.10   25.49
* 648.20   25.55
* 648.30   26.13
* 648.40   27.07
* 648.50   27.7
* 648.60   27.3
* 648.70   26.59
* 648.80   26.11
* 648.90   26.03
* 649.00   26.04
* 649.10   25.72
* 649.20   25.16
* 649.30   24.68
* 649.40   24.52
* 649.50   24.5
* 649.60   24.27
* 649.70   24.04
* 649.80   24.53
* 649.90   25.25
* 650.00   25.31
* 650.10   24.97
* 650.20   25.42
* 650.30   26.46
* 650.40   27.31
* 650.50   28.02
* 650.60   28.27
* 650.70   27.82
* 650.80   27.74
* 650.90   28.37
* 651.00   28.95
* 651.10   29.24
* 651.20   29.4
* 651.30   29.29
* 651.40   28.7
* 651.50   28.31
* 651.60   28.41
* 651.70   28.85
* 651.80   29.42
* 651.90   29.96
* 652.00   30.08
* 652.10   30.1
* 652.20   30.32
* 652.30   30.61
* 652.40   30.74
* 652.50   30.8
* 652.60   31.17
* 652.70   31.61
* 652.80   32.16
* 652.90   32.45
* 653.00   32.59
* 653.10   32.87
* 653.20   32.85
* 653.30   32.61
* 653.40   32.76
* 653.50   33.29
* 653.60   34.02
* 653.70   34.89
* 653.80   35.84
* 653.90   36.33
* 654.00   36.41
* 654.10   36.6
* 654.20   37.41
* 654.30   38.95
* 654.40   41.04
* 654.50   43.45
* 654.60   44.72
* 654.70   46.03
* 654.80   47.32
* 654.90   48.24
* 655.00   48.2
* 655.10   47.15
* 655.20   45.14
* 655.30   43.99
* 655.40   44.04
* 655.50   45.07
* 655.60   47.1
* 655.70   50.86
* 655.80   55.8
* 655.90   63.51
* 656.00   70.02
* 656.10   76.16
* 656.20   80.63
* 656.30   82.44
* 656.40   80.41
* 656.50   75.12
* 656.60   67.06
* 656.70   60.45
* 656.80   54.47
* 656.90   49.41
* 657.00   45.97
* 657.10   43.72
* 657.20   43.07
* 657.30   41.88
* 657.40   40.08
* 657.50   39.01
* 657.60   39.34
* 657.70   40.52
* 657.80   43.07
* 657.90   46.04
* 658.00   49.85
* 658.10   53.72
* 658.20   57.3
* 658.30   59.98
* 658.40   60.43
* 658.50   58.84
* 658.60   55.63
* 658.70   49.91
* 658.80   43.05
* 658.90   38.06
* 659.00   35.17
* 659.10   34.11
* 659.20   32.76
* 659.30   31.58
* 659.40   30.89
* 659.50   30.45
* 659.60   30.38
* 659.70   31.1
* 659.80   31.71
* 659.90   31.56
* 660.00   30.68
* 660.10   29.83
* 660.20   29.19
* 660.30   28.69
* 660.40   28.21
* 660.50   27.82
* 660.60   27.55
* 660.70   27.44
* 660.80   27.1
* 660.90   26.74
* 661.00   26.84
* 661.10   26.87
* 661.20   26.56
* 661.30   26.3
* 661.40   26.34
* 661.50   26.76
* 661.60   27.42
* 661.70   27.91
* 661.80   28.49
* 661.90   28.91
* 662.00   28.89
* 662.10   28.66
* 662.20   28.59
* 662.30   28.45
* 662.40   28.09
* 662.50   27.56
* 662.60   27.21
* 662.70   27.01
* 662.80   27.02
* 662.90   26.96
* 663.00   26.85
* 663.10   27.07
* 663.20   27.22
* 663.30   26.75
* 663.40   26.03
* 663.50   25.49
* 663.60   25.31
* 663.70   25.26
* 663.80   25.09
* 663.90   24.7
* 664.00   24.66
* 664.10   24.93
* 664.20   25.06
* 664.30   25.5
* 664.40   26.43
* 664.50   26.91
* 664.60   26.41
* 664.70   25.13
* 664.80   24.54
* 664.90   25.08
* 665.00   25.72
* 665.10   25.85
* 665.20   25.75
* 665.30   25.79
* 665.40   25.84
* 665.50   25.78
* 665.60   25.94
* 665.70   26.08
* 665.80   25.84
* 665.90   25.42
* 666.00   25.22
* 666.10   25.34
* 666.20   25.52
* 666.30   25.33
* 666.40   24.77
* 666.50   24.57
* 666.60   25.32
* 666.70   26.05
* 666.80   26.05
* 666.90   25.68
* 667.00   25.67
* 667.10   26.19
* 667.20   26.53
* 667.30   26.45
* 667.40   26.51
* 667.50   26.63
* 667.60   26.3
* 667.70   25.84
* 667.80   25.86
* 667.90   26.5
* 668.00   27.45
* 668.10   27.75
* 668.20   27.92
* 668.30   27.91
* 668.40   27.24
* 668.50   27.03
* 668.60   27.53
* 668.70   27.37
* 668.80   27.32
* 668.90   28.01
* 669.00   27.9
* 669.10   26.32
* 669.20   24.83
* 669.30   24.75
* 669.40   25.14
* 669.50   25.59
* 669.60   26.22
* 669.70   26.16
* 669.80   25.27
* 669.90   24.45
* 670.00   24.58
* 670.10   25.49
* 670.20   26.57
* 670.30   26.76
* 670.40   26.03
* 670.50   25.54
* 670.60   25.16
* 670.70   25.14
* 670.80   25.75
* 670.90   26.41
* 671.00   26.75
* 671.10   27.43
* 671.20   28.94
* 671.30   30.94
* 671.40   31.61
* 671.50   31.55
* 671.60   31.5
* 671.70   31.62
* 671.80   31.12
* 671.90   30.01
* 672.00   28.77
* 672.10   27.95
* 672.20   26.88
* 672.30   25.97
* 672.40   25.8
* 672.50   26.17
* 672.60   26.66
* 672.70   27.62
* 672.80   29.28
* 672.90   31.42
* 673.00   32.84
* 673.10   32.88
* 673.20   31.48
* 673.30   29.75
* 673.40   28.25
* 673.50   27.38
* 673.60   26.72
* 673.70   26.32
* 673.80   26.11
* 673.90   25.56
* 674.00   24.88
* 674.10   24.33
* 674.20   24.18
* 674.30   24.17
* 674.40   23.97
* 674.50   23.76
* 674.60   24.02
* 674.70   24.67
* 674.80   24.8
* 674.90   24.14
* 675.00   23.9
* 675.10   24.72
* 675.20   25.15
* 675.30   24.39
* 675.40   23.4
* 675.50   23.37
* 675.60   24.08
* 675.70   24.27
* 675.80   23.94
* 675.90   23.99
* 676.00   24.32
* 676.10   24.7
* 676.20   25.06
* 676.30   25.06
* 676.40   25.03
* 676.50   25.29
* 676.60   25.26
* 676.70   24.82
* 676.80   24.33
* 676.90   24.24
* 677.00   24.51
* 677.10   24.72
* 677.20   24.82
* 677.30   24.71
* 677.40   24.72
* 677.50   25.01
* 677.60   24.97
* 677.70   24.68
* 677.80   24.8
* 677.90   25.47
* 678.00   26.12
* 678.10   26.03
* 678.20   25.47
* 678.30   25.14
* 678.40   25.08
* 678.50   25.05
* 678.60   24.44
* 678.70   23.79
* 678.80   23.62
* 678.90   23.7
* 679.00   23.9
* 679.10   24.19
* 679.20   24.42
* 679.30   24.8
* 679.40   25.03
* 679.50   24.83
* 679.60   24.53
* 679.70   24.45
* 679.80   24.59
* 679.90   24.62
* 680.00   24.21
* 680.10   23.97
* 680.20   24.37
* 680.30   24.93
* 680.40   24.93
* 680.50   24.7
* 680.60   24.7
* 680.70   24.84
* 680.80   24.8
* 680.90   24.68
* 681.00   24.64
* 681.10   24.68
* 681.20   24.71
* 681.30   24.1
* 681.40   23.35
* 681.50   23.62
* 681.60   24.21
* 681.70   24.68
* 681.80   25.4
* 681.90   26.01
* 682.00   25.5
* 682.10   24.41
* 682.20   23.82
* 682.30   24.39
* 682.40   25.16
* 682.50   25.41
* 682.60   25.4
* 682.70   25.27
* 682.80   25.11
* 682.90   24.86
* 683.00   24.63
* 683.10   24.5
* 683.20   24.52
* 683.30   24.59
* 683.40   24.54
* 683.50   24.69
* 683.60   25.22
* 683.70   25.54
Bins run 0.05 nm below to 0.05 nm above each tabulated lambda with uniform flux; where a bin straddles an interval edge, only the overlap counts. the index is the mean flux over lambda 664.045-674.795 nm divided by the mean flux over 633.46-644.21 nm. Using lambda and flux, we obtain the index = 1.04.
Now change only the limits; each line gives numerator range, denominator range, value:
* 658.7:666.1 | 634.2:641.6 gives 1.10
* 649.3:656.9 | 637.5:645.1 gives 1.51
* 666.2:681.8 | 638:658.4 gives 0.80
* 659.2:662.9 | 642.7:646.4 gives 1.11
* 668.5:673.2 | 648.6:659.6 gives 0.70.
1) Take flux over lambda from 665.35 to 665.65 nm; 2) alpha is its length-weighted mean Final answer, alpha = 25.9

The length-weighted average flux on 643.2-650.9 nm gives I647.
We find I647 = 25.8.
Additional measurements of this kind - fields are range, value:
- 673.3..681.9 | 24.7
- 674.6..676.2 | 24.3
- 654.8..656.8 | 59.1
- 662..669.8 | 26.3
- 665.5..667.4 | 25.7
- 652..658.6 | 45.9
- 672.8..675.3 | 26.5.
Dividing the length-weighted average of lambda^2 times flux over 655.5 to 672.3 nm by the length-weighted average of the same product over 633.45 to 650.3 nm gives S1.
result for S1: 1.37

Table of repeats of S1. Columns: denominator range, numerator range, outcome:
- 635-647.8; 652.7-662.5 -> 1.67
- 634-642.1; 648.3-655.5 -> 1.31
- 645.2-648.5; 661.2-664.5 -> 1.09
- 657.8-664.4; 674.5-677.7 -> 0.80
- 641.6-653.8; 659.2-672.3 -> 1.05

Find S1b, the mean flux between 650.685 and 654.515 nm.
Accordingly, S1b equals 32.2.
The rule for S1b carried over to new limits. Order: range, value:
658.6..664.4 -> 29.1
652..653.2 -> 31.4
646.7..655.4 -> 30.8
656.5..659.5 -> 46.6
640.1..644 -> 25.8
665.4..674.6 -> 26.9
